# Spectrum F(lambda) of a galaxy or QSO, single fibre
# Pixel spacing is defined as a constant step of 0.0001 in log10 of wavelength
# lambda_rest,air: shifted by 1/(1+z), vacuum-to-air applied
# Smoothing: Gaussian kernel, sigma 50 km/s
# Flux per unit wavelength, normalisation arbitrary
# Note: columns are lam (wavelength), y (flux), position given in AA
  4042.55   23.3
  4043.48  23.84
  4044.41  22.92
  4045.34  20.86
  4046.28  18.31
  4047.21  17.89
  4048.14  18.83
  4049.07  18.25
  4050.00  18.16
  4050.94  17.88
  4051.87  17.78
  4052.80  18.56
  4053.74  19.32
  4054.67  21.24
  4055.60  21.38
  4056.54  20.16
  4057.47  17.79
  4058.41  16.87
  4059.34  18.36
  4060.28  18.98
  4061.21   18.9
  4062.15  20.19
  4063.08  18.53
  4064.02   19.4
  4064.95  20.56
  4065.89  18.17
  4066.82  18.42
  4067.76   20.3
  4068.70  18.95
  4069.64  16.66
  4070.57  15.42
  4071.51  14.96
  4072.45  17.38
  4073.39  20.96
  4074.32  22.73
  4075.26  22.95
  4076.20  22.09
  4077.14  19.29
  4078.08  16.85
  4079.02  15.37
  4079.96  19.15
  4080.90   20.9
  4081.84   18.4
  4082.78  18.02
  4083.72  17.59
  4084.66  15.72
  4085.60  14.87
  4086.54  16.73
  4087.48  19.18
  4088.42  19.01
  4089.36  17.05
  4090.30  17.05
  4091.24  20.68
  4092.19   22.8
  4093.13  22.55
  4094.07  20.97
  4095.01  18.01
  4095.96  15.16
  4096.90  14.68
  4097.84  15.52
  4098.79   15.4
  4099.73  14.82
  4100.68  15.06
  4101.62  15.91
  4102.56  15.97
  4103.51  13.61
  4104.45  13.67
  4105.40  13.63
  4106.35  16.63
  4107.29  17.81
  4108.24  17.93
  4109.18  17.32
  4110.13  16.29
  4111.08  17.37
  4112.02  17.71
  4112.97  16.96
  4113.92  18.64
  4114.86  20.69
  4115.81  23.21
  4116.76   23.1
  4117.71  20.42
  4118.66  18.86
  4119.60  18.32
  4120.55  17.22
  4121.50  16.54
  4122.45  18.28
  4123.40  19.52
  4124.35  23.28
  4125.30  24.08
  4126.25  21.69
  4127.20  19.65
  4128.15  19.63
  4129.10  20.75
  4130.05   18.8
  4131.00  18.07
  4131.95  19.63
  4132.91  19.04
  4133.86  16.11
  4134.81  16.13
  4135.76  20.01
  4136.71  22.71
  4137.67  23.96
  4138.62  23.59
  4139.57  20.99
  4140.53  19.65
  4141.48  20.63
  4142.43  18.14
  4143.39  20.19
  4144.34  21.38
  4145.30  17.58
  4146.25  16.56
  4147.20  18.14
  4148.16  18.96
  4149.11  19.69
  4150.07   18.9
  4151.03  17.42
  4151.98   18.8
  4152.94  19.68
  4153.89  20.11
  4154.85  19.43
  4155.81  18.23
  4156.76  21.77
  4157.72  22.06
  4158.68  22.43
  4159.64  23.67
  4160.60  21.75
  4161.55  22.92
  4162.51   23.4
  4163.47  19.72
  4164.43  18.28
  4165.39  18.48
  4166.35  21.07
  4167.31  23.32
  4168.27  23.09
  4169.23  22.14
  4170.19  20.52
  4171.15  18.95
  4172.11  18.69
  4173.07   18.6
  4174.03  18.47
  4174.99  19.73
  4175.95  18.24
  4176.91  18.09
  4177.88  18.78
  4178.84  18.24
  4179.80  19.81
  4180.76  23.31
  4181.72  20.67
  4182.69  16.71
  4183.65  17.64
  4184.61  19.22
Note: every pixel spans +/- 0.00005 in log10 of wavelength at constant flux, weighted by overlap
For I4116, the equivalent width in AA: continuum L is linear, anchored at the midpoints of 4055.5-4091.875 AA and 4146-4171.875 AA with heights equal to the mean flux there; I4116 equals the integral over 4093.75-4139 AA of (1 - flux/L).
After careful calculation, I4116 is 2.6 AA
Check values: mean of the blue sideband 18.6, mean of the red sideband 20.4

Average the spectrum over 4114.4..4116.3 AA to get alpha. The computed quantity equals 21.9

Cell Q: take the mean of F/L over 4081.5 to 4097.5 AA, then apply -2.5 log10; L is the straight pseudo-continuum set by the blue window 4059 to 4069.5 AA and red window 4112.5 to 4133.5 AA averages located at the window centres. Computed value 0.07 mag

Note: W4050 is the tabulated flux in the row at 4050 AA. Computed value 18.16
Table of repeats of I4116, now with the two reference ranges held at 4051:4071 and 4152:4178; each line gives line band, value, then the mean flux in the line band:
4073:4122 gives 3.46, 18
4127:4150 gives 0.51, 19.6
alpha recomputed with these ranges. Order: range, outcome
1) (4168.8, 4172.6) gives 20.1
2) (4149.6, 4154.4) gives 19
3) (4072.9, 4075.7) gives 22.2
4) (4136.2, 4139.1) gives 23.4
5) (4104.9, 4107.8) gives 16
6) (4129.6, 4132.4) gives 18.8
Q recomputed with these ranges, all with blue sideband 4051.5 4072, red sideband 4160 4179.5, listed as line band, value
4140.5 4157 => 0.04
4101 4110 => 0.21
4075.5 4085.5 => 0.04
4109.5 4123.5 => 0.03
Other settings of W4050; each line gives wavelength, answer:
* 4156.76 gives 21.77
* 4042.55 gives 23.3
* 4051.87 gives 17.78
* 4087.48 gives 19.18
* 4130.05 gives 18.8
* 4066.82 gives 18.42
